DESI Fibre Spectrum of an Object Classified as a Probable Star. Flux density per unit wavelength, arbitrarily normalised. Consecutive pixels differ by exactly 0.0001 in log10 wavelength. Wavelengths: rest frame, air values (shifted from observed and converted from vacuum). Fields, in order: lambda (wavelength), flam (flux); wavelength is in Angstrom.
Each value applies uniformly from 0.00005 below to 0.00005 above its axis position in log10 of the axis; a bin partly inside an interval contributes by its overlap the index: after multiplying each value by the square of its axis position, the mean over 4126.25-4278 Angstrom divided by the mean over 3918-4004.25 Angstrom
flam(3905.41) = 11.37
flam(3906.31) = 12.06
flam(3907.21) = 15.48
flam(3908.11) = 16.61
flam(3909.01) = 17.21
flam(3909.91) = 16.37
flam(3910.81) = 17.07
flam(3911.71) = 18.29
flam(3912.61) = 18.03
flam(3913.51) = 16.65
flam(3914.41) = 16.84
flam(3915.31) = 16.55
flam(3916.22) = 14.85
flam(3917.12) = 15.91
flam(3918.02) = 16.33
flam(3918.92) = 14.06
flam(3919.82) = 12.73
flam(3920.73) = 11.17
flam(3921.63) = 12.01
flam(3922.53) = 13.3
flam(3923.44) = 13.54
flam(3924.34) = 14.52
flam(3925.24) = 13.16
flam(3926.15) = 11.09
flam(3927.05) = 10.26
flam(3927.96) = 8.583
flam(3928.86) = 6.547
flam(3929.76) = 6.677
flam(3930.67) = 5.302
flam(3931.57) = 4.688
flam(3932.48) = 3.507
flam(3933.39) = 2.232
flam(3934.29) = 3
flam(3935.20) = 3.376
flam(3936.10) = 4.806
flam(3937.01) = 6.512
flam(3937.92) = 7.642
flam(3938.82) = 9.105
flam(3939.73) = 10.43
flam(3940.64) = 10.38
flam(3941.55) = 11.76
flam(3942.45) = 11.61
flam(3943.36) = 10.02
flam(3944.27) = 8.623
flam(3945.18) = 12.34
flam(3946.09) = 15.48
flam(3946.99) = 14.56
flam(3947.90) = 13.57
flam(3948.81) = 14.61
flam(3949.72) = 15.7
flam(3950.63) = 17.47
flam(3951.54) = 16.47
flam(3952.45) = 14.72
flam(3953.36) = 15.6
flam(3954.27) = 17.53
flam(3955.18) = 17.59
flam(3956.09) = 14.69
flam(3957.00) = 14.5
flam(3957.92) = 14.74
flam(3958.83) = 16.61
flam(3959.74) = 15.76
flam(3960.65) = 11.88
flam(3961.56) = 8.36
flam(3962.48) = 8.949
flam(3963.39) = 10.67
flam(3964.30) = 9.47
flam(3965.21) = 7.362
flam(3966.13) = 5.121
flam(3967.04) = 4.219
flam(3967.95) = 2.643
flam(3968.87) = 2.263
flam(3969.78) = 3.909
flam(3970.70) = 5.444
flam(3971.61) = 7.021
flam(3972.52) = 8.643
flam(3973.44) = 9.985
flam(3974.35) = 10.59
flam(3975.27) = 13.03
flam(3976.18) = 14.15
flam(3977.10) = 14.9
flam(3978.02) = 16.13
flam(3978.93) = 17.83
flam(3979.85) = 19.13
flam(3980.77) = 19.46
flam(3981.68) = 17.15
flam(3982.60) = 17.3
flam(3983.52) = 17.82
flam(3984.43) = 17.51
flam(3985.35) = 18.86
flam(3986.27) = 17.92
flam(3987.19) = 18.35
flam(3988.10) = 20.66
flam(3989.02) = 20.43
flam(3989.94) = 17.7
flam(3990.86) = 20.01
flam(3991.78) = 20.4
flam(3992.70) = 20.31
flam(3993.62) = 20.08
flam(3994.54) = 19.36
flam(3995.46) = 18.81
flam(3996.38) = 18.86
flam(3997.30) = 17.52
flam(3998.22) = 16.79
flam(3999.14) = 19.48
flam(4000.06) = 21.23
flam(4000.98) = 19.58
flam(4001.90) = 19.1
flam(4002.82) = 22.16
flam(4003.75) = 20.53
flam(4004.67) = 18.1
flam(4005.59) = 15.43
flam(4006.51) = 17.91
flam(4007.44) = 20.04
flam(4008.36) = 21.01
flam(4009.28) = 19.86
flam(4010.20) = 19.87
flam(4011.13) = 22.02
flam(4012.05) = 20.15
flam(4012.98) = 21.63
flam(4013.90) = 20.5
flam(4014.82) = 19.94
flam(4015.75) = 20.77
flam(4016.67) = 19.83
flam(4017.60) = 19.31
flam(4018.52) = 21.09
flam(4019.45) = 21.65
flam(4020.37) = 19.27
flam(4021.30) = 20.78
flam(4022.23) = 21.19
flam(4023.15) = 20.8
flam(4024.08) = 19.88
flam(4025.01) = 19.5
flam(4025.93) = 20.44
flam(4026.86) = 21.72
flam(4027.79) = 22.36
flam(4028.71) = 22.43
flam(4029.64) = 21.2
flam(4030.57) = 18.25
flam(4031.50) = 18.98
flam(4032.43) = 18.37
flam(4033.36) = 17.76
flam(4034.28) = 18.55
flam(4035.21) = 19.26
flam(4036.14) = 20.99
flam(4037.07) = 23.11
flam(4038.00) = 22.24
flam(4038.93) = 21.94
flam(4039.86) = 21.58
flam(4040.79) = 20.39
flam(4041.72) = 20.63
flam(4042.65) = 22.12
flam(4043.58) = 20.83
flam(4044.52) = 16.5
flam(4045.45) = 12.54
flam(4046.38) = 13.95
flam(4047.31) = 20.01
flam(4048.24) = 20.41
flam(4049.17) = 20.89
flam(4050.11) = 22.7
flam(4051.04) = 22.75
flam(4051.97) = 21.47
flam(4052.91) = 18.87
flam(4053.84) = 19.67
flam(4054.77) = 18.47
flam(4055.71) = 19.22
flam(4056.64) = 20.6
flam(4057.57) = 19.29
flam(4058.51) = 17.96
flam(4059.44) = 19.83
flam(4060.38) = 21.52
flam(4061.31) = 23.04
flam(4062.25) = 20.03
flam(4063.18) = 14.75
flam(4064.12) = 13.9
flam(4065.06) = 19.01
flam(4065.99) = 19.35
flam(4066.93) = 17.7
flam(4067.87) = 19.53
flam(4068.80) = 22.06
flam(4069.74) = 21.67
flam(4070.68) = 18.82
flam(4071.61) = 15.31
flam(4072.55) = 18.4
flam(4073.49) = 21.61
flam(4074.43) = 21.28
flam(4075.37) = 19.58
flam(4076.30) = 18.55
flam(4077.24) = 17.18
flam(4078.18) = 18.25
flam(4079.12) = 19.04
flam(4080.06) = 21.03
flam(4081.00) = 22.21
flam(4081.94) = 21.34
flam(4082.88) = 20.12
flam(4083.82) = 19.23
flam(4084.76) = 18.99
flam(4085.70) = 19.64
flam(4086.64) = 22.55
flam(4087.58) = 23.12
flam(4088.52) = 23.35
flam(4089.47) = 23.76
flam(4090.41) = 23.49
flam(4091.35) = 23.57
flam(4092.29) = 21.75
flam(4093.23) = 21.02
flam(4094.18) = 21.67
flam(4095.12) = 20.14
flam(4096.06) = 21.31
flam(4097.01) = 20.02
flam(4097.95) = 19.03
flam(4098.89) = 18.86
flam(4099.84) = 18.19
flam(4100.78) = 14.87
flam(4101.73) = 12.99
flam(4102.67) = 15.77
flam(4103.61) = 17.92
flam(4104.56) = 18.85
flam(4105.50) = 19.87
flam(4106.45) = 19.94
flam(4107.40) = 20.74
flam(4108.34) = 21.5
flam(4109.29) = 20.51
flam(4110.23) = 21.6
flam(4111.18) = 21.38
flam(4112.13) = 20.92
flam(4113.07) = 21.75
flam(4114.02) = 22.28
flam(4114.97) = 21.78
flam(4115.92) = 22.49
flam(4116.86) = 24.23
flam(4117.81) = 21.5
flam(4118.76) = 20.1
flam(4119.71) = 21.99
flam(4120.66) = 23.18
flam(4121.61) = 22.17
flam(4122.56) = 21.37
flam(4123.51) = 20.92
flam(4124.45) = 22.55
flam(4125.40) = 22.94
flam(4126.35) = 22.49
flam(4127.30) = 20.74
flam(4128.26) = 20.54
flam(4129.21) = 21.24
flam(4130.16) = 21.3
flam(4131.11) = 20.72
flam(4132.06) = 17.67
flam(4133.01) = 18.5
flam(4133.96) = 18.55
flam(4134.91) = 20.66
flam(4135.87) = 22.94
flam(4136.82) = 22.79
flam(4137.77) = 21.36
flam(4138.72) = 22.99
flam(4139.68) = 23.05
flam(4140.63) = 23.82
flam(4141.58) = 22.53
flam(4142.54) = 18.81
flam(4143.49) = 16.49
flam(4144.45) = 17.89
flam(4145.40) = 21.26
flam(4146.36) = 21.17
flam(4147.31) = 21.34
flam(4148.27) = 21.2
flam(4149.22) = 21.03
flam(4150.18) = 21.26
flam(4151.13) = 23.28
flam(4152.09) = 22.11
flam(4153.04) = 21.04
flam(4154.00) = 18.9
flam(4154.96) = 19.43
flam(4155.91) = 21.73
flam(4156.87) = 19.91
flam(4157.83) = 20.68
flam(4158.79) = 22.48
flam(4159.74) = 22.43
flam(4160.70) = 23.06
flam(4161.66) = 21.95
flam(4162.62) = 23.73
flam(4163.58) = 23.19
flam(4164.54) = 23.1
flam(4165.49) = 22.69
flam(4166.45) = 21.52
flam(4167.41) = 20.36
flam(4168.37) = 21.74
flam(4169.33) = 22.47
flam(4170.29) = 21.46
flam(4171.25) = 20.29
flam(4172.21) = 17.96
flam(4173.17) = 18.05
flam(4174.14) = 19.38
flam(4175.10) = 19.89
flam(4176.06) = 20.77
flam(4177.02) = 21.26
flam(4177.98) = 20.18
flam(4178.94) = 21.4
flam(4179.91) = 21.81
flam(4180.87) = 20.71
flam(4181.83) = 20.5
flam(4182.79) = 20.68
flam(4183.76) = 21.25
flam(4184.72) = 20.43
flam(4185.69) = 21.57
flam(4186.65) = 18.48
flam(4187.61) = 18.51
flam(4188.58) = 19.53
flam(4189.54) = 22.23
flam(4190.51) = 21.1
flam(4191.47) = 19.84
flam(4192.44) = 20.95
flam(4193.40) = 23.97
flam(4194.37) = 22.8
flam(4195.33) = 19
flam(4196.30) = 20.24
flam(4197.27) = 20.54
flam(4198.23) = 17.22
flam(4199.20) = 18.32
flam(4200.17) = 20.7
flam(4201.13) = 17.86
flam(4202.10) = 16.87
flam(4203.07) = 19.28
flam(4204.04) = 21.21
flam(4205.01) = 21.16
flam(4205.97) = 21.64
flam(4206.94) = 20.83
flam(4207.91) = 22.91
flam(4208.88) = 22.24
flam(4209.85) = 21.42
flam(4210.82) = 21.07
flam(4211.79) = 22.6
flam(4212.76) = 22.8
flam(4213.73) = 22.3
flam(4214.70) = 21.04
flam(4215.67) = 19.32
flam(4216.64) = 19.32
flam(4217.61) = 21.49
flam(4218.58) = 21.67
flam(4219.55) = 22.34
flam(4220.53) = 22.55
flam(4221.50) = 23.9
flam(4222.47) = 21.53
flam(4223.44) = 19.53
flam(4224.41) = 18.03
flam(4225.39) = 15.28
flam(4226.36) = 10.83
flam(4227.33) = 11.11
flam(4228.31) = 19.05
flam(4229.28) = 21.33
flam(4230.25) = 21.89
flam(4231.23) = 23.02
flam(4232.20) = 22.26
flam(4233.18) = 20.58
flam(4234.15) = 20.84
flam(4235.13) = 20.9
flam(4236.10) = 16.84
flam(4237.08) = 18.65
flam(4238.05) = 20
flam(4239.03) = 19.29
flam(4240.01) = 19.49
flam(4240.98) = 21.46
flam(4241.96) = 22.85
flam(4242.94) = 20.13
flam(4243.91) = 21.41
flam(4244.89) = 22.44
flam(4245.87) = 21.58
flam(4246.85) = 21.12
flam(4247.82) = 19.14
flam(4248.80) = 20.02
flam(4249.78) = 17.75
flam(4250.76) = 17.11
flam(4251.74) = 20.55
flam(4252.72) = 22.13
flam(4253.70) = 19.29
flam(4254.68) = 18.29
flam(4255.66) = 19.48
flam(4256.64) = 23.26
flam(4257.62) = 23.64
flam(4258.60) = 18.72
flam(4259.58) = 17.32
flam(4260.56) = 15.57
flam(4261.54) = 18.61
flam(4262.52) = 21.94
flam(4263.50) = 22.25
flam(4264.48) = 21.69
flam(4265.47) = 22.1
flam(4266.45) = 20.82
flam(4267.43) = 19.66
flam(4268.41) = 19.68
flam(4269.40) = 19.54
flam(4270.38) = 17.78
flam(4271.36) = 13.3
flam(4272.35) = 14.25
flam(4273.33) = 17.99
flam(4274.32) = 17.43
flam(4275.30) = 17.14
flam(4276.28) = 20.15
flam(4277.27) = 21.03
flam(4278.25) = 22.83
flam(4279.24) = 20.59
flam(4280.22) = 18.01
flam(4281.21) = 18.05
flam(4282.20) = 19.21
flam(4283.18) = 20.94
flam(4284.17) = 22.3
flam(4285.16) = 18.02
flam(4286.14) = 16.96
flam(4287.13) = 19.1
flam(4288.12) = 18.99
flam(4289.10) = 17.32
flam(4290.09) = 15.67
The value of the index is 1.7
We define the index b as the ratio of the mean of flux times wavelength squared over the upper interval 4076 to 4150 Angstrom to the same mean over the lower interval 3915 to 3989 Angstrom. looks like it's 1.9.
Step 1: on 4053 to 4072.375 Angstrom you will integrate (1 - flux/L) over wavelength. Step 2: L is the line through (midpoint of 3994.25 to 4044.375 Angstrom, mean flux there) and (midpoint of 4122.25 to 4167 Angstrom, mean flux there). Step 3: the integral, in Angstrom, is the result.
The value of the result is 1.4 Angstrom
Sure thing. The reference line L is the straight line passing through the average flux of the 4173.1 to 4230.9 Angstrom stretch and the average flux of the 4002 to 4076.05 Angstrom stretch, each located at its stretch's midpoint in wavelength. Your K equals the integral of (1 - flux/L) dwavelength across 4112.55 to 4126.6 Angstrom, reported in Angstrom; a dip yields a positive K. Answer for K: -1.4 Angstrom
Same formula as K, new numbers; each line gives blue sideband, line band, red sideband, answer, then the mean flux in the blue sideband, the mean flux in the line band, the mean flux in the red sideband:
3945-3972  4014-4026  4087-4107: -3.9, 11.6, 20.3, 20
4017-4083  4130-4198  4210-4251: -3.1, 19.8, 20.9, 20.2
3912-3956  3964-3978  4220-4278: 5.0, 11.7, 8.16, 19.6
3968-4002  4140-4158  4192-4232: -1.6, 16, 20.8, 20.3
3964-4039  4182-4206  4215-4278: -1.2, 17.5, 20.2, 19.7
